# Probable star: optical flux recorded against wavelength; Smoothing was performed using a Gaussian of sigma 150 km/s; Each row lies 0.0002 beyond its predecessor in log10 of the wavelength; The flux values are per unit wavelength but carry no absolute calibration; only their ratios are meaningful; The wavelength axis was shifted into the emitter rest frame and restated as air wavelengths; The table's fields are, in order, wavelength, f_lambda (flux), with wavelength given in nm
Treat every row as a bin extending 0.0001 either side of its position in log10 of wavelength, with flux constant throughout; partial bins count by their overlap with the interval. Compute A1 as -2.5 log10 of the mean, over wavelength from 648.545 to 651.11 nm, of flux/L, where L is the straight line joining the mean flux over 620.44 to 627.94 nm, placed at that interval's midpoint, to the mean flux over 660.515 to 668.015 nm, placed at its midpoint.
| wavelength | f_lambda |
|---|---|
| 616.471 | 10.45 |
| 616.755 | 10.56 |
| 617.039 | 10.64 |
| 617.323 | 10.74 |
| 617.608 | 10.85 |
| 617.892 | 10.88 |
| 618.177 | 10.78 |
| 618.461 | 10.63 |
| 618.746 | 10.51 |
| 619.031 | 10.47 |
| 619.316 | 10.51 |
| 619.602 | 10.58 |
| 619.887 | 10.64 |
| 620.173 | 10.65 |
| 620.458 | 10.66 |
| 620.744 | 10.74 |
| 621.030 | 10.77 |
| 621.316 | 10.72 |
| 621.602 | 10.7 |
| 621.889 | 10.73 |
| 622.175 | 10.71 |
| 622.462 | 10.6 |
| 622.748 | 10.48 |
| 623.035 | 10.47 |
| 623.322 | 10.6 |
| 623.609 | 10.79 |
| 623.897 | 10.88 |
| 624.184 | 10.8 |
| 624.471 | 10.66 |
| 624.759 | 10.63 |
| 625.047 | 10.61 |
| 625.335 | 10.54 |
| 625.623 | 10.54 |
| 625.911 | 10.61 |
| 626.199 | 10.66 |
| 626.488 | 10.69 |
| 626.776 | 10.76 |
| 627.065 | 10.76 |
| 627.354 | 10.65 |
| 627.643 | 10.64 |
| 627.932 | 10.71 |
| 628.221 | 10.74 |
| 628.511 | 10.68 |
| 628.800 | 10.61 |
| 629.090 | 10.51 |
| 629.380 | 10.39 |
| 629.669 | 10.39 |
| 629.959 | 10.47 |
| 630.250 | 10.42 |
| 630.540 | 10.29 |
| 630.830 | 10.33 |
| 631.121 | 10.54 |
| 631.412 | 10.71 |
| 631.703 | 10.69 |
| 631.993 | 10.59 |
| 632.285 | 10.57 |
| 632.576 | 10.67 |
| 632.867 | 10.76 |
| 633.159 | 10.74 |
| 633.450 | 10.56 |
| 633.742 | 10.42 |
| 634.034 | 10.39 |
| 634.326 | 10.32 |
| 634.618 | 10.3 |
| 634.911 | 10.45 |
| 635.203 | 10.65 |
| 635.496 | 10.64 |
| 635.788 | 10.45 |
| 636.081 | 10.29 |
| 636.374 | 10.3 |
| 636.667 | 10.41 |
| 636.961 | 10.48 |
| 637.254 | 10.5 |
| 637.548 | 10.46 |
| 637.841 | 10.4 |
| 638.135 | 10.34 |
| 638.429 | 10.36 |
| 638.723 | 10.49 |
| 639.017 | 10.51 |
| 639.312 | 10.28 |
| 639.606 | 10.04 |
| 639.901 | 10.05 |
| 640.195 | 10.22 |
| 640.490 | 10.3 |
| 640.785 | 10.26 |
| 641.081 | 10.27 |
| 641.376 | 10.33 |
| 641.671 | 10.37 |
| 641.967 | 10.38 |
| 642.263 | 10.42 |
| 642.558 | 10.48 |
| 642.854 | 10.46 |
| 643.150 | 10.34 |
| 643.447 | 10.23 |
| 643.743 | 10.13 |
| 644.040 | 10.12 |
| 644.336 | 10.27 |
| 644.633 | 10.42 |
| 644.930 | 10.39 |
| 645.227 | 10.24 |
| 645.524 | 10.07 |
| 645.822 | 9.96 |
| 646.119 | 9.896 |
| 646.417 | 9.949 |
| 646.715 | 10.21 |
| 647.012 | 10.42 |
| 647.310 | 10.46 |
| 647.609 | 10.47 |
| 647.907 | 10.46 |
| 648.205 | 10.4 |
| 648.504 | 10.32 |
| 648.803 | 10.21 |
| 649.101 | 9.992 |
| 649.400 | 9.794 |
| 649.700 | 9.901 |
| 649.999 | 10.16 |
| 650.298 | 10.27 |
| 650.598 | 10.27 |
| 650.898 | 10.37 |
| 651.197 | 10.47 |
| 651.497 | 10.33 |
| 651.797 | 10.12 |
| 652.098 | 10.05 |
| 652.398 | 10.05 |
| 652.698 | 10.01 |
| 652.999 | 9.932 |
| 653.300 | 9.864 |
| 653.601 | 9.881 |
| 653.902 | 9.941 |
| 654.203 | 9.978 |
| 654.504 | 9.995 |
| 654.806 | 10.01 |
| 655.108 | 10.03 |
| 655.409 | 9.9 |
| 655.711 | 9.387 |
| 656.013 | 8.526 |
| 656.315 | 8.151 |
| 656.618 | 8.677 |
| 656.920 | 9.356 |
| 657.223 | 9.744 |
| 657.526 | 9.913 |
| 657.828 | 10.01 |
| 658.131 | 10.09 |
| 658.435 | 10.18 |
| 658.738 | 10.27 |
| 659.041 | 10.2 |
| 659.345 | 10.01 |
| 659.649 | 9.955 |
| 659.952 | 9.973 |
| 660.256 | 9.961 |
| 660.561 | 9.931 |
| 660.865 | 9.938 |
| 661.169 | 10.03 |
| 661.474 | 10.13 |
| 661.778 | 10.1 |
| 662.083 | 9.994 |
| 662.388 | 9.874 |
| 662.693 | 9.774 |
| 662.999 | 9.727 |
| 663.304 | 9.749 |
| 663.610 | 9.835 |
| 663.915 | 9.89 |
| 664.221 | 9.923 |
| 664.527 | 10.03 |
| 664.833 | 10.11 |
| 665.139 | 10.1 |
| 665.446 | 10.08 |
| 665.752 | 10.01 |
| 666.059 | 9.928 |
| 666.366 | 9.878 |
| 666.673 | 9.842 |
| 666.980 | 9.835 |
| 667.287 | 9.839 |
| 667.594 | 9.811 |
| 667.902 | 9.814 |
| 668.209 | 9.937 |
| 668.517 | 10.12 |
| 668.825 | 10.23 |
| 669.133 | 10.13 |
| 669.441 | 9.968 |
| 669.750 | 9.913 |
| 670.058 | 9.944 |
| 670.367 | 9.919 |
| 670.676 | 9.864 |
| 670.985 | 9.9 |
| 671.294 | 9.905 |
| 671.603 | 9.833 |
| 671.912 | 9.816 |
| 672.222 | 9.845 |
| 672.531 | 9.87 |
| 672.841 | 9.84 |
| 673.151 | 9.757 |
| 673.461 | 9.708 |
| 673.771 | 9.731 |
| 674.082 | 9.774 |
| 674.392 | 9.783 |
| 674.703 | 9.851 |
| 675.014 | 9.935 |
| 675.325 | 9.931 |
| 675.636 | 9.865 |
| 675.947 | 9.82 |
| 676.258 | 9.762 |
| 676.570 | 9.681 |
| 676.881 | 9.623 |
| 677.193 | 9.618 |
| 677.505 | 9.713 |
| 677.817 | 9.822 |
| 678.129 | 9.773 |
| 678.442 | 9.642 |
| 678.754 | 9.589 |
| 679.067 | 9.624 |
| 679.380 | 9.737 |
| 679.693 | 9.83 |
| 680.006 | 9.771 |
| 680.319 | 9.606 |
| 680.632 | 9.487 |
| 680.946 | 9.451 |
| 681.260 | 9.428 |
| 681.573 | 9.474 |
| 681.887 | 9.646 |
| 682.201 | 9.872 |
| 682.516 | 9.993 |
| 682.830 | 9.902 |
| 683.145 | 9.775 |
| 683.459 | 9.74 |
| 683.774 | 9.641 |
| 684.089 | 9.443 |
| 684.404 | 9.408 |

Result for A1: 0.006 mag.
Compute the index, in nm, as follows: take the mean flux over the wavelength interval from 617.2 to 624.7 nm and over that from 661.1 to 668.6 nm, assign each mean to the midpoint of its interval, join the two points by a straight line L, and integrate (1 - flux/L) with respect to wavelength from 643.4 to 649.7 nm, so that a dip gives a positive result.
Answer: 0.02 nm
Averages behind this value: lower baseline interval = 10.7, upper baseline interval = 9.93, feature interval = 10.2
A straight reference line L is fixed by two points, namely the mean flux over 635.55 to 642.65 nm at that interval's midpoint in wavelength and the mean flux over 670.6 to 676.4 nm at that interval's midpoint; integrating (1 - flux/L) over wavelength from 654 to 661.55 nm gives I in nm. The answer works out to 0.22 nm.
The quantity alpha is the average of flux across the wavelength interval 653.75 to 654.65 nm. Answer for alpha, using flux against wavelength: 9.98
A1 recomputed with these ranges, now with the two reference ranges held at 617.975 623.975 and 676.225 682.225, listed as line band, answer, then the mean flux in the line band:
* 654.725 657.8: 0.074 mag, 9.38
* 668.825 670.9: -0.018 mag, 9.97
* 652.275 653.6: 0.016 mag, 9.95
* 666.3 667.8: 0.002 mag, 9.84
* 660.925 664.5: 0.002 mag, 9.92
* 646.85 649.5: -0.012 mag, 10.3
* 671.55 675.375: -0.008 mag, 9.82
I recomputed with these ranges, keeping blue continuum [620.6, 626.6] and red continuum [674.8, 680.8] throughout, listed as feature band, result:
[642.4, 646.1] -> 0.021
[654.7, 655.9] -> 0.039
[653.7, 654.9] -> 0.019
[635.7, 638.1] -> 0.006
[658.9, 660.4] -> 0.003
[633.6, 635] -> 0.014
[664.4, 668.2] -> -0.005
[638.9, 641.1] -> 0.030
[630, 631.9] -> 0.007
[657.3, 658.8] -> 0.001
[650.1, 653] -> -0.005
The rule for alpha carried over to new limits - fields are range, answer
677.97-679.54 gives 9.67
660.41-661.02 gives 9.95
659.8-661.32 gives 9.97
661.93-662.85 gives 9.87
